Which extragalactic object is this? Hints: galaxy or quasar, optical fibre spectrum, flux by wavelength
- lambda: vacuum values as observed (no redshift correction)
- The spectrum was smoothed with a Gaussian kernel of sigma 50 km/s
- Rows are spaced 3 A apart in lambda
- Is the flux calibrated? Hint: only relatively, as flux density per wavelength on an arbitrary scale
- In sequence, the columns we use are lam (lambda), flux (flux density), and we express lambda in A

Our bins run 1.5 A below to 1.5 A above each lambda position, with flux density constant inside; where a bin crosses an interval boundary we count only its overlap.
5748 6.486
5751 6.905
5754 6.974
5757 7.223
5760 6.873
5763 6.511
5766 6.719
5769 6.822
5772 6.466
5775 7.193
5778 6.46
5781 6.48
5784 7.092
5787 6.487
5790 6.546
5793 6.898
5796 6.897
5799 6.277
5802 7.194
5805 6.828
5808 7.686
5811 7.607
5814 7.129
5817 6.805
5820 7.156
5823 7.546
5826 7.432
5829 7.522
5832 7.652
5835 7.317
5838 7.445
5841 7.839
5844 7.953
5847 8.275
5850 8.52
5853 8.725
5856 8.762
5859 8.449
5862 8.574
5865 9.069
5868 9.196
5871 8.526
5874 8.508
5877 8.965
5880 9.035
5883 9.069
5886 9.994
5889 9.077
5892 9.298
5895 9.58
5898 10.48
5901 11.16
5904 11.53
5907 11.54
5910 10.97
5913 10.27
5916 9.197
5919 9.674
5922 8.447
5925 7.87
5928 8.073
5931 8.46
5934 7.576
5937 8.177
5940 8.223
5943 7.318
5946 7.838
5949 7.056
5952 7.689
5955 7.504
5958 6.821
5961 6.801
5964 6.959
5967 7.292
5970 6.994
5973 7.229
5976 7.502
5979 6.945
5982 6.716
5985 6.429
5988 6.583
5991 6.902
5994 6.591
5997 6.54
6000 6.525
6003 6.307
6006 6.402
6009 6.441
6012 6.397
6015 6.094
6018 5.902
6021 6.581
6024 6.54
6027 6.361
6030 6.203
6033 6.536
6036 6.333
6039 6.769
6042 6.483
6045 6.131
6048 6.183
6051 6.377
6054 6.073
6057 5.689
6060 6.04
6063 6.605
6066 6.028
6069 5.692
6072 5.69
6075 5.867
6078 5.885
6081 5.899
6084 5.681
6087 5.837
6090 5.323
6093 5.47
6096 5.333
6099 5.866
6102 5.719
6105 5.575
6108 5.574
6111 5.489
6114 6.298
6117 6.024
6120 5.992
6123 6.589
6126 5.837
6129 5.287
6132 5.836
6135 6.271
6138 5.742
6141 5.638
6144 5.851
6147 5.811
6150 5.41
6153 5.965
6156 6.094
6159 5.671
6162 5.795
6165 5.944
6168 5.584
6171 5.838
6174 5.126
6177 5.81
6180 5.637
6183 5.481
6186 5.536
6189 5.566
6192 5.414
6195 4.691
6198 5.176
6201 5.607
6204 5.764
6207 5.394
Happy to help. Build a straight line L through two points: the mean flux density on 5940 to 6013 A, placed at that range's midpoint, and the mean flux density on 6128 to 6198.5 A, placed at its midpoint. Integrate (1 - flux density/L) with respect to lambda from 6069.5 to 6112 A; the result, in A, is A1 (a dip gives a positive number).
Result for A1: 3.3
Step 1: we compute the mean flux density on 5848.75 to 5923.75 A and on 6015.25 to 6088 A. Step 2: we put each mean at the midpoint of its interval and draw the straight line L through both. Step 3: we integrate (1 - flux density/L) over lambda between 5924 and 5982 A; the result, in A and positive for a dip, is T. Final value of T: 4.7 A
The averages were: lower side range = 9.46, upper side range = 6.14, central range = 7.47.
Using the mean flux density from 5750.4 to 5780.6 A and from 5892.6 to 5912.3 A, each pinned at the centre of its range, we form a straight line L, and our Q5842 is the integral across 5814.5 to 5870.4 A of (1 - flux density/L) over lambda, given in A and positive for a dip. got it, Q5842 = 6.45 A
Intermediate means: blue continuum 6.8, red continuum 10.8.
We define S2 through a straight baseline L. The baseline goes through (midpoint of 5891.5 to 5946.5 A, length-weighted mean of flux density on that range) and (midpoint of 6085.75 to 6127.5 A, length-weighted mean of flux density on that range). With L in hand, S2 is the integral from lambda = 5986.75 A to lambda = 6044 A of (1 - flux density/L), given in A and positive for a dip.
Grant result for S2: 7.8 A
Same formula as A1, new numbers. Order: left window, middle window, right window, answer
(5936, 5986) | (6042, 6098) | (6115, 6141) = 4.43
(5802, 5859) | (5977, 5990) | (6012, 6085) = -0.18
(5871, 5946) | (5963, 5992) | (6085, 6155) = 4.10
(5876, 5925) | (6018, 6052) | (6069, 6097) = 1.89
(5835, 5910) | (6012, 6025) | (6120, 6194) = 1.96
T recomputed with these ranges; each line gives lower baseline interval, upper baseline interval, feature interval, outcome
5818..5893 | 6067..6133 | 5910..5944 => -4.39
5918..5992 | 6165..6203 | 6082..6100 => 2.01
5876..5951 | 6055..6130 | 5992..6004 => 1.68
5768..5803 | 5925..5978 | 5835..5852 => -2.35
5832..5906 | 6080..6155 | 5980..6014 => 3.67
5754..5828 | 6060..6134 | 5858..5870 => -3.88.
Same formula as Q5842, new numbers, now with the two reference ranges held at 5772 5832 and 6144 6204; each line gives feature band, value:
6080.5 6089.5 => 0.3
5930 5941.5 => -2.8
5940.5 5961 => -2.9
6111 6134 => -0.6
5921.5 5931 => -2.3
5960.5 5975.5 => -1.7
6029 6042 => -0.7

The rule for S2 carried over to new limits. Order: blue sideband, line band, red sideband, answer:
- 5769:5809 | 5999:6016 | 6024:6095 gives -0.45 A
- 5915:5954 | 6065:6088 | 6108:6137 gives 2.30 A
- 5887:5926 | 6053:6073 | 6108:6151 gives 3.11 A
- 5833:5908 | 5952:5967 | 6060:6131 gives 1.26 A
